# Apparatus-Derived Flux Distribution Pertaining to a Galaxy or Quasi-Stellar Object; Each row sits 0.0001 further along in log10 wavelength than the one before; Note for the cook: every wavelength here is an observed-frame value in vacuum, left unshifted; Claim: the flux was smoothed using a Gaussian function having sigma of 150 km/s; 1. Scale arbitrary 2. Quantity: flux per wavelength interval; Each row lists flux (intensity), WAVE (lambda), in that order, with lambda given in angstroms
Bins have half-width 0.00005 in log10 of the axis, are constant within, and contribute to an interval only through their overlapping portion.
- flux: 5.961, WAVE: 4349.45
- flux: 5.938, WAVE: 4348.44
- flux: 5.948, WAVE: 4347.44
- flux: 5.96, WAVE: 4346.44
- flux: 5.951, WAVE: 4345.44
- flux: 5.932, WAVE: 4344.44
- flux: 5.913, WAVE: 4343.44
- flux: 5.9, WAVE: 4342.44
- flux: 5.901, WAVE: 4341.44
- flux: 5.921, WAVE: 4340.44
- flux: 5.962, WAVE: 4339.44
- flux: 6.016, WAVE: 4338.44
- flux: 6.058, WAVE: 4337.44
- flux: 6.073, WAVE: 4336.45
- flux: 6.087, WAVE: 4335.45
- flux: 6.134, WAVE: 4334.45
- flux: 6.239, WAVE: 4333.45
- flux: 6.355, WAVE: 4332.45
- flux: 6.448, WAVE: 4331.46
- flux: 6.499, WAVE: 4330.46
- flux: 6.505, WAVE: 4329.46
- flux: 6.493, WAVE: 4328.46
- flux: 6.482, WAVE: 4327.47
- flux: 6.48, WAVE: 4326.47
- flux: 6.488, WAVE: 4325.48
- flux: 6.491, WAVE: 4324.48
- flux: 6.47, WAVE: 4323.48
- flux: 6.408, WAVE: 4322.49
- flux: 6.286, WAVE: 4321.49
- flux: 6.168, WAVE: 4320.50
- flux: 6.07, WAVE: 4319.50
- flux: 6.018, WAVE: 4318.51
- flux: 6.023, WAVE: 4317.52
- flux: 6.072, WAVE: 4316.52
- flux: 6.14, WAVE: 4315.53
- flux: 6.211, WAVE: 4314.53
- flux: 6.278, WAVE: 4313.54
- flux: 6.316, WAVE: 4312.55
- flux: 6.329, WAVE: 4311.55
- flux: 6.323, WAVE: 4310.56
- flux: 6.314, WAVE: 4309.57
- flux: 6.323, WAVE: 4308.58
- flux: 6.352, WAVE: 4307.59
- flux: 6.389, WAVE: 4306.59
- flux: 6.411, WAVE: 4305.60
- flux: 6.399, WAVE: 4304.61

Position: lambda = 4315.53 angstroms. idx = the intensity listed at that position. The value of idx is 6.14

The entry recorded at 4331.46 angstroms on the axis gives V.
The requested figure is 6.448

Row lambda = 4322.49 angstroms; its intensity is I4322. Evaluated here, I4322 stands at 6.408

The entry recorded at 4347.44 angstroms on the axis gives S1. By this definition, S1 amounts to 5.948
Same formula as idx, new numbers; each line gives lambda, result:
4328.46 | 6.493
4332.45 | 6.355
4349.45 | 5.961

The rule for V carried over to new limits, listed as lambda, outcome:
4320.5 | 6.168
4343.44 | 5.913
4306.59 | 6.389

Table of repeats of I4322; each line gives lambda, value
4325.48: 6.488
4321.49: 6.286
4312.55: 6.316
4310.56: 6.323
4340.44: 5.921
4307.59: 6.352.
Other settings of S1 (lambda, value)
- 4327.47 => 6.482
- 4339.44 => 5.962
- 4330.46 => 6.499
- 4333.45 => 6.239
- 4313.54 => 6.278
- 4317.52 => 6.023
